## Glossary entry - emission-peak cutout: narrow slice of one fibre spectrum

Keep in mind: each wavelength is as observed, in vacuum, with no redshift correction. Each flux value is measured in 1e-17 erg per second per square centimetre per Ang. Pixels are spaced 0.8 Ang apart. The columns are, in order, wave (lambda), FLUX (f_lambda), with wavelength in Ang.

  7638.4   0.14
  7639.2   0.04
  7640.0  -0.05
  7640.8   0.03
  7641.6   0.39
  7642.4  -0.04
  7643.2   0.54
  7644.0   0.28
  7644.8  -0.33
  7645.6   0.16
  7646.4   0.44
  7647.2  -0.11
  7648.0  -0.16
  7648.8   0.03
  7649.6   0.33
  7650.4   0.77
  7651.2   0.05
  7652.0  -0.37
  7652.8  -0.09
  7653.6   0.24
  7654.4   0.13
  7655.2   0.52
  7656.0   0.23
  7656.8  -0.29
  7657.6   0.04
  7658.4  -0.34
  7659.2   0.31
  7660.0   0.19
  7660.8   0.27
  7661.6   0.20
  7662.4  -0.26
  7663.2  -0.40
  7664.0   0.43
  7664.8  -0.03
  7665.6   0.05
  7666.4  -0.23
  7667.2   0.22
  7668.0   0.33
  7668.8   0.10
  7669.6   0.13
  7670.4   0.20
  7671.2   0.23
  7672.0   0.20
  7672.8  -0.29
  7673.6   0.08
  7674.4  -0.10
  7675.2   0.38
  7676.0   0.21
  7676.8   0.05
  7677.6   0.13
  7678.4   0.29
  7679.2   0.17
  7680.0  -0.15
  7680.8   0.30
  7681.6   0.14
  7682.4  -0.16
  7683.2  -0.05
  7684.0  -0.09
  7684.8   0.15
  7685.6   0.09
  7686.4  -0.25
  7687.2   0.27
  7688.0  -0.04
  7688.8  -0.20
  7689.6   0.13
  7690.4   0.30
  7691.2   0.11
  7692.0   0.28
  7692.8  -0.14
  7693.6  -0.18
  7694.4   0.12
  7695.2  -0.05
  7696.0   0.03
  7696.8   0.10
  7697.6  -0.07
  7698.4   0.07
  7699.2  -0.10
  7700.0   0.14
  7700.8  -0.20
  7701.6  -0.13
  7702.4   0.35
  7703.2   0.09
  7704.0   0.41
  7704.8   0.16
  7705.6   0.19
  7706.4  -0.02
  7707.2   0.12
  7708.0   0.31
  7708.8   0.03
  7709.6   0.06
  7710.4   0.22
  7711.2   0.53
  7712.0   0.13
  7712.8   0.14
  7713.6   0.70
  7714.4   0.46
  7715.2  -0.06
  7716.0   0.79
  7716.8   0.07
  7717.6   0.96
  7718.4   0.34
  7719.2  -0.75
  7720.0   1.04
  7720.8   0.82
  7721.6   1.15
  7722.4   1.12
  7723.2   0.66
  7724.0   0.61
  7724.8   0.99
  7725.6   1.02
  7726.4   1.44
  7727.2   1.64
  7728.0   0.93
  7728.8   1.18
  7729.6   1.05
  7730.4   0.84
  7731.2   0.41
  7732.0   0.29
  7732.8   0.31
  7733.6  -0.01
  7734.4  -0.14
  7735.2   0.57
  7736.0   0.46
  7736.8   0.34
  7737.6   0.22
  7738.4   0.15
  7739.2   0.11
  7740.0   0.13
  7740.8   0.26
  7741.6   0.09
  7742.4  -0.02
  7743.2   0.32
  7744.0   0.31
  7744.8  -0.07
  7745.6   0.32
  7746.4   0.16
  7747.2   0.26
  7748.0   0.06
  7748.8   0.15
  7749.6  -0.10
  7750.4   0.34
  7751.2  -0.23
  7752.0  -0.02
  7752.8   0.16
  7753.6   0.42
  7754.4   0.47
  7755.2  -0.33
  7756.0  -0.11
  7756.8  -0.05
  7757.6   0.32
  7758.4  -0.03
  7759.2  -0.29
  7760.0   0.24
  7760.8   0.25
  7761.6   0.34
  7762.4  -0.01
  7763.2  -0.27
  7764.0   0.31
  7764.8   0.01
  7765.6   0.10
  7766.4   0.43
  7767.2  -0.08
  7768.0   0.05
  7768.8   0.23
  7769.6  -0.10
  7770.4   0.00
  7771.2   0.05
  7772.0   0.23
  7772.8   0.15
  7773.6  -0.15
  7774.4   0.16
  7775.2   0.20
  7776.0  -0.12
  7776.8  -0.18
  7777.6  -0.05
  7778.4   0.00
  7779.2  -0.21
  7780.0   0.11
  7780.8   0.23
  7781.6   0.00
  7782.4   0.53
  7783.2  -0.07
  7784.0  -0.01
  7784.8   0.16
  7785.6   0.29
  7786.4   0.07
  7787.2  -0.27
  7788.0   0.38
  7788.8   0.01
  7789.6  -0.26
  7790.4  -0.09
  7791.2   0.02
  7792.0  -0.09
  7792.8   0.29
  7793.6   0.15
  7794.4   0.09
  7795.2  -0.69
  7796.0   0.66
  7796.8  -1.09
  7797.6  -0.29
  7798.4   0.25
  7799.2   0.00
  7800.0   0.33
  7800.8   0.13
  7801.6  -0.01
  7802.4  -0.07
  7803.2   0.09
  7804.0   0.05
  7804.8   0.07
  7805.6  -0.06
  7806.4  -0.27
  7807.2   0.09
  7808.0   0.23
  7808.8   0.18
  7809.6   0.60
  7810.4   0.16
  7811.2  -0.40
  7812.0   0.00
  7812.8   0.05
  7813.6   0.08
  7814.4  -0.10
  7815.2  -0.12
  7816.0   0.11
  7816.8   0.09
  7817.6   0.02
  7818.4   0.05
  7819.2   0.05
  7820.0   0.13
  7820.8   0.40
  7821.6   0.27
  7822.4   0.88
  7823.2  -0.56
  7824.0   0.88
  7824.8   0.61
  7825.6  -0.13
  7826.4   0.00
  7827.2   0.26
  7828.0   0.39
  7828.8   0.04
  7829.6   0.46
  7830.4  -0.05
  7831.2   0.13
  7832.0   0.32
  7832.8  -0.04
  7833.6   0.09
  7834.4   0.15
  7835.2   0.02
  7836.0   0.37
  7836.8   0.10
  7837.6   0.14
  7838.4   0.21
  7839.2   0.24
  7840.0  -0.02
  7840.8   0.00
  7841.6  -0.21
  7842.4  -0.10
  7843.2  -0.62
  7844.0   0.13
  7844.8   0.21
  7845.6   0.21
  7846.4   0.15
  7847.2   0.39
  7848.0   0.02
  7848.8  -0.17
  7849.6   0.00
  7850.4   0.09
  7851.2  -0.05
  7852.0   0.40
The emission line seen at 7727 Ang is [O II] 3727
